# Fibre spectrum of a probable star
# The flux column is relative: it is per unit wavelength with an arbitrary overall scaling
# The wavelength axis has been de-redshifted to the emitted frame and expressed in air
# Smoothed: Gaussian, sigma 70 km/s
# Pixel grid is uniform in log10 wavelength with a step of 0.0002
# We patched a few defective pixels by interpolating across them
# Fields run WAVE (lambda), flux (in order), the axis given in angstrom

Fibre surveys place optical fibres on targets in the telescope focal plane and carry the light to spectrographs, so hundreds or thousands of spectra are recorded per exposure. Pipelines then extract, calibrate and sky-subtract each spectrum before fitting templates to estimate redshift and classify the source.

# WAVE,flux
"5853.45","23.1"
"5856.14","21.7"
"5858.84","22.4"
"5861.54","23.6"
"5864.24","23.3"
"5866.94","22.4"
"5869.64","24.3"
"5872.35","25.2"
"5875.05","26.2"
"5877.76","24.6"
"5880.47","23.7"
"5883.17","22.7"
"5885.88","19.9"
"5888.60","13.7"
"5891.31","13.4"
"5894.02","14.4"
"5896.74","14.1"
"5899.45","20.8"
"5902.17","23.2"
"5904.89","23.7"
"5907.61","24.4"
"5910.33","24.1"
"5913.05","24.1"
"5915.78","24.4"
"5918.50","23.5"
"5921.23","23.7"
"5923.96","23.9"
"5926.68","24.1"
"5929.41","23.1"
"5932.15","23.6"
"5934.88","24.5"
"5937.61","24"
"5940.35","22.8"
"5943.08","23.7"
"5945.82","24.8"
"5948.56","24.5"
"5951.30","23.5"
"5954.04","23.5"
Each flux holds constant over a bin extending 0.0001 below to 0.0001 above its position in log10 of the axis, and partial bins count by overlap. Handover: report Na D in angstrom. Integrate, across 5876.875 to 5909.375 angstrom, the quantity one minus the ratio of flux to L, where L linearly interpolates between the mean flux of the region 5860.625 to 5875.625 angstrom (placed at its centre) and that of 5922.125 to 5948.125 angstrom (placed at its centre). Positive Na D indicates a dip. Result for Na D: 5.6 angstrom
